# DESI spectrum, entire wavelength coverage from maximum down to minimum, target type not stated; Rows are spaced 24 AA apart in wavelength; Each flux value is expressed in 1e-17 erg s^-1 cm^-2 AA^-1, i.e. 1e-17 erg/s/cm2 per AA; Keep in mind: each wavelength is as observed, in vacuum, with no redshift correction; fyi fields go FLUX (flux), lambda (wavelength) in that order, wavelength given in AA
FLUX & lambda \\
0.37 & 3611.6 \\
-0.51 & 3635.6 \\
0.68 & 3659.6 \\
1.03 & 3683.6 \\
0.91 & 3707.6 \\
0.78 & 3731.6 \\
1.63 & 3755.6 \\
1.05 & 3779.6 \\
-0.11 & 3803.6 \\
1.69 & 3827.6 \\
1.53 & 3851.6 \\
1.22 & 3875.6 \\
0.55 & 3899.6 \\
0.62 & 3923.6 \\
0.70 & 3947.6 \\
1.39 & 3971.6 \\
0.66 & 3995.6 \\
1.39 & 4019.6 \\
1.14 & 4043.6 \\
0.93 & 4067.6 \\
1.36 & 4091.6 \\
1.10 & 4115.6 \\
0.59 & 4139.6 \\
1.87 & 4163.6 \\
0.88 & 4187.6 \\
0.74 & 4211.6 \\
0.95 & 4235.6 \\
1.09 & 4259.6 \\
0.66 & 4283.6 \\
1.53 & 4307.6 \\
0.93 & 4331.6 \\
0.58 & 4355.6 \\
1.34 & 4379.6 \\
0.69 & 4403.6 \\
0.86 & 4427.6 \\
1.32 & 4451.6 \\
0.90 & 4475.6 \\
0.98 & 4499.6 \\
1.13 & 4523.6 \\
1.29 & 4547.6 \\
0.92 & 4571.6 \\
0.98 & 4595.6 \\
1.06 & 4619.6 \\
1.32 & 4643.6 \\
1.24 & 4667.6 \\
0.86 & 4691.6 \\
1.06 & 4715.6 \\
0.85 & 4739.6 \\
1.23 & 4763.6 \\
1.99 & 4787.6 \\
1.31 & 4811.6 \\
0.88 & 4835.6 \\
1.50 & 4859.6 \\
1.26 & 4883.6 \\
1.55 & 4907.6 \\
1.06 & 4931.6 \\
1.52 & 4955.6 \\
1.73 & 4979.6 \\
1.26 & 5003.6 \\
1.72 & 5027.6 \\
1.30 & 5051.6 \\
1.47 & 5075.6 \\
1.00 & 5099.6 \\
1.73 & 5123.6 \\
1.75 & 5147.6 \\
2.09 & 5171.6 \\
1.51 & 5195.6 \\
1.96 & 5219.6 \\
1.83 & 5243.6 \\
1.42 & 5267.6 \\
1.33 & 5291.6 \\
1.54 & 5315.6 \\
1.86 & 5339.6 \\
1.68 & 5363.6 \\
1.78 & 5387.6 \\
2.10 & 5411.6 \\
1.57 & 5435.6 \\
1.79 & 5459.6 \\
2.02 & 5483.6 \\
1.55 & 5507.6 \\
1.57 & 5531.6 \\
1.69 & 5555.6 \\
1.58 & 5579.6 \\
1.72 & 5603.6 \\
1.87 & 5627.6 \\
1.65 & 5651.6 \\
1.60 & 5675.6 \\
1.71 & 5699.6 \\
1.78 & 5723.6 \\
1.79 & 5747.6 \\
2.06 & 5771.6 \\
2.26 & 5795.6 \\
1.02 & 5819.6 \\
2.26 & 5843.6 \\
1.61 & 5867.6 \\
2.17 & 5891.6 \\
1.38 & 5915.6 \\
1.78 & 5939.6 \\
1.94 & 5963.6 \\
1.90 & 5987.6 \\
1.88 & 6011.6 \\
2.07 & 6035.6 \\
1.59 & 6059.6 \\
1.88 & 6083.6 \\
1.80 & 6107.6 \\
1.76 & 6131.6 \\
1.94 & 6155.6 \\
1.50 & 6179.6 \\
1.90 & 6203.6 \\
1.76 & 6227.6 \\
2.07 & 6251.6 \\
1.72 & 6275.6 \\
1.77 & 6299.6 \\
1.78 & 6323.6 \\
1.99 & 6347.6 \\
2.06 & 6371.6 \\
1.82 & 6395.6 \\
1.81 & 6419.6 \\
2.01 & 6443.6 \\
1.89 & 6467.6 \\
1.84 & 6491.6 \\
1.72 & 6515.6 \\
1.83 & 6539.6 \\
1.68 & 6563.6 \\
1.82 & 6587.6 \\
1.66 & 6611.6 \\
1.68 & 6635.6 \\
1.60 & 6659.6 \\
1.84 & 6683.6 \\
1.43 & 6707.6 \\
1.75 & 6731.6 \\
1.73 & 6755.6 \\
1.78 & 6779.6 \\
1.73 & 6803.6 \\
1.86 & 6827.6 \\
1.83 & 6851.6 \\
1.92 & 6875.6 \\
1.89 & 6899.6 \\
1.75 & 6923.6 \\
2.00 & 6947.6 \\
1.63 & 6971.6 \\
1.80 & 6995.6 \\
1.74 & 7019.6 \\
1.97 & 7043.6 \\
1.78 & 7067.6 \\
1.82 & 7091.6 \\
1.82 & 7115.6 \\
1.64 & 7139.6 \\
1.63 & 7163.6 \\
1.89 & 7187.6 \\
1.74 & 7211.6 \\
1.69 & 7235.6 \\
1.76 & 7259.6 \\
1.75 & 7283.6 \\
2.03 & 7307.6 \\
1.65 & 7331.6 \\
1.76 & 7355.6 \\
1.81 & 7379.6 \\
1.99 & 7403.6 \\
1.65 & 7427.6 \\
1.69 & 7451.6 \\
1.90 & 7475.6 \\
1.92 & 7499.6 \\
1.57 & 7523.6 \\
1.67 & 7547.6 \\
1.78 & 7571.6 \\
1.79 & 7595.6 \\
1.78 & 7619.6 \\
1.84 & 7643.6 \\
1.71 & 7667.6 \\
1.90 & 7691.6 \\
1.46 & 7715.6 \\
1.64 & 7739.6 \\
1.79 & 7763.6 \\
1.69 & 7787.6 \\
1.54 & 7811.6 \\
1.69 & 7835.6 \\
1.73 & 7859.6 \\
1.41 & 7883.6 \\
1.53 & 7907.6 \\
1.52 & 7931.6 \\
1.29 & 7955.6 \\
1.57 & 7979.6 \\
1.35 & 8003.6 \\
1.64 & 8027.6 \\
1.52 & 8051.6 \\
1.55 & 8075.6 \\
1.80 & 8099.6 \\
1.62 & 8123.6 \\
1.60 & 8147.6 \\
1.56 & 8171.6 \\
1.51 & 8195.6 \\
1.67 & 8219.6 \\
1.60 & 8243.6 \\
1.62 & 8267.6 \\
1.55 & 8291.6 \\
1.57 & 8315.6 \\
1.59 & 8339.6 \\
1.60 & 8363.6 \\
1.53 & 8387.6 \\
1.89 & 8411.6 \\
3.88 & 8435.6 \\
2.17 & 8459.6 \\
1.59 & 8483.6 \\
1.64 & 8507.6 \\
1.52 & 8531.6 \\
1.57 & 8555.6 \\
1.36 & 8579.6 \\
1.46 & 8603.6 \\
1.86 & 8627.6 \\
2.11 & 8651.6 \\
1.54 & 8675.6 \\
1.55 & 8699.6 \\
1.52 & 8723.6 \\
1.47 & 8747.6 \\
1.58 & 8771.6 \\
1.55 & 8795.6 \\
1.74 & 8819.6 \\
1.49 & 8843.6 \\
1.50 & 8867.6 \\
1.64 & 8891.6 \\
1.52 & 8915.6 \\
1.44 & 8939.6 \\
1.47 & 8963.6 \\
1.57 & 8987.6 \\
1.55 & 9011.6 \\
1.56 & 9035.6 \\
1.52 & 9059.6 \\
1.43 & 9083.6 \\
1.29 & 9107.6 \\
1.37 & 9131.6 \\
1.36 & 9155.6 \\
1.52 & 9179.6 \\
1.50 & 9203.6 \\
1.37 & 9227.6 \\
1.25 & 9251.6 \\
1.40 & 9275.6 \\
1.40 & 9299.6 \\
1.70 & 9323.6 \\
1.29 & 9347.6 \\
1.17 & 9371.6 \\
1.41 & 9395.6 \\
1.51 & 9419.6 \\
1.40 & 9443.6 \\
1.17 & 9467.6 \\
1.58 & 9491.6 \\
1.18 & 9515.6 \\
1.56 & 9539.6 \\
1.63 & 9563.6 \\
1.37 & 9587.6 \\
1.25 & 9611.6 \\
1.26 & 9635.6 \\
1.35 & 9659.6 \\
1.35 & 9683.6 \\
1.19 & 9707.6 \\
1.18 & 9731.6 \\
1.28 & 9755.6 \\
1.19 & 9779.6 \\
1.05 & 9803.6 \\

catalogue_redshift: 0.286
